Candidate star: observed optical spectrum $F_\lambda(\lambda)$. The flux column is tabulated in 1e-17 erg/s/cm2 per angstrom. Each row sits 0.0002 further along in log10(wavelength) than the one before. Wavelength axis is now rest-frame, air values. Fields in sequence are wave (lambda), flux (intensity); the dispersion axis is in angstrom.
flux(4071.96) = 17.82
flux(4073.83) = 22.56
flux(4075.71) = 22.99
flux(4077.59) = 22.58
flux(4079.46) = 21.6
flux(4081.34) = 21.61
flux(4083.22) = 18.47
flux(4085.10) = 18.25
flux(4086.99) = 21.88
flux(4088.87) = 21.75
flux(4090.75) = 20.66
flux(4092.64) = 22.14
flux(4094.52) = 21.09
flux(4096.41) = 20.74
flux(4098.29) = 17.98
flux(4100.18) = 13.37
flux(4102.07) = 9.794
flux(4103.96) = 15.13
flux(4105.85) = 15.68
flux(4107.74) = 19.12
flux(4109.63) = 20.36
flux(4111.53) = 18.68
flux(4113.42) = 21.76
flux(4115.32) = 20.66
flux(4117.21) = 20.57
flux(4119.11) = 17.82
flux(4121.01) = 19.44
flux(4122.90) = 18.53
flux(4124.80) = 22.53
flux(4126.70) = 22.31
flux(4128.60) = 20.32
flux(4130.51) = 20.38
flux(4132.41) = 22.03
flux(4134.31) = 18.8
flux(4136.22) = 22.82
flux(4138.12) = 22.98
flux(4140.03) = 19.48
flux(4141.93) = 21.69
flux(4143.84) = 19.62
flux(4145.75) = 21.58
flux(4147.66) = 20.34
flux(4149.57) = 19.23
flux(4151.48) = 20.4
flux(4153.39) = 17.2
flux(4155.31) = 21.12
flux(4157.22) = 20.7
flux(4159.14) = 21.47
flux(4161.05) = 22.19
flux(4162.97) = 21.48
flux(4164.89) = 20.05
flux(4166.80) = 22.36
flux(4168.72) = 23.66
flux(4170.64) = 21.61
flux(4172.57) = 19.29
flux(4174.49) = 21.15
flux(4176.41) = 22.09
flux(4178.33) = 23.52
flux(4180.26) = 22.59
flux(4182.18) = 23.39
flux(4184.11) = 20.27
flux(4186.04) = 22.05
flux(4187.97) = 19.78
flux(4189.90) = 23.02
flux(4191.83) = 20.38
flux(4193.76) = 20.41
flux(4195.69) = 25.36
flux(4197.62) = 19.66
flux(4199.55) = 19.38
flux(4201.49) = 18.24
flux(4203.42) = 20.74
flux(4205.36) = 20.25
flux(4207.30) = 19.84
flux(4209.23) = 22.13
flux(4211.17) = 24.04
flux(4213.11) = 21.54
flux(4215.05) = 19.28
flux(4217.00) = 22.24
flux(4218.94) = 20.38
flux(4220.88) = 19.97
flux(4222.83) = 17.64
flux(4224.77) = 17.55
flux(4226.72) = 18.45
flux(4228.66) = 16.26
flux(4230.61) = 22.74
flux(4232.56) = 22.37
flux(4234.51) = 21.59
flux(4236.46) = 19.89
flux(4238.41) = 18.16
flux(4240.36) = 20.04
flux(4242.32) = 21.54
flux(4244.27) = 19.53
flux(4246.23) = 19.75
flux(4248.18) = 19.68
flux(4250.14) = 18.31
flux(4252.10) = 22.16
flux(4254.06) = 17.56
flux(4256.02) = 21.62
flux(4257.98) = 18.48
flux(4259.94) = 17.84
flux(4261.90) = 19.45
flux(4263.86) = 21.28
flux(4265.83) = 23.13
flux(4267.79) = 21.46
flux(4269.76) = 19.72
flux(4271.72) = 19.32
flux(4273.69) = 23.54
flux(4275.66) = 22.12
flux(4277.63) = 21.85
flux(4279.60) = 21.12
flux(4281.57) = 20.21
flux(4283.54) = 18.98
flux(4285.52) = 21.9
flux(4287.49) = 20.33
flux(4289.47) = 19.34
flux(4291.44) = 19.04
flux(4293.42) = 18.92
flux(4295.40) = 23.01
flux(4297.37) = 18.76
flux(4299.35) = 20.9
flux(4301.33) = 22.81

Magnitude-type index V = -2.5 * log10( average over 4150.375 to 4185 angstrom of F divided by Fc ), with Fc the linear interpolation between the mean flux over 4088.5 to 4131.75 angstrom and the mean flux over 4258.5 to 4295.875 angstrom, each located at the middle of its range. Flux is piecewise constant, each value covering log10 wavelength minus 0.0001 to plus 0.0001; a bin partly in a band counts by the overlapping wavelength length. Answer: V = -0.090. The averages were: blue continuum 19.2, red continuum 20.6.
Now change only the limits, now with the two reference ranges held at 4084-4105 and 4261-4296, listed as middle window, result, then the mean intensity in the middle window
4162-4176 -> -0.11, 21.4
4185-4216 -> -0.07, 21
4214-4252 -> 0.02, 19.8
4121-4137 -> -0.11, 20.9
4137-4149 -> -0.10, 20.9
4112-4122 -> -0.07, 20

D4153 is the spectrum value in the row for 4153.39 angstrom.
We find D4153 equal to 17.2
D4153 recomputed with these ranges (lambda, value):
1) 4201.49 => 18.24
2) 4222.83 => 17.64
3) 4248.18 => 19.68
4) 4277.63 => 21.85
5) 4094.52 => 21.09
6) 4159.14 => 21.47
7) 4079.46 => 21.6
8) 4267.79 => 21.46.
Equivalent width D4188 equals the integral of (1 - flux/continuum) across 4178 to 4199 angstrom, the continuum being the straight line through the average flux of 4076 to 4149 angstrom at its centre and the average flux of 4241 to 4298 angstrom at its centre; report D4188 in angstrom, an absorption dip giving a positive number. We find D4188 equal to -1.72 angstrom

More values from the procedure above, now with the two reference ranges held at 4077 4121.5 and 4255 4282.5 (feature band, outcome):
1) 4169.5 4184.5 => -1.4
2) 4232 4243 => 0.0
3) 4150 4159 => -0.1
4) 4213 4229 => 0.9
